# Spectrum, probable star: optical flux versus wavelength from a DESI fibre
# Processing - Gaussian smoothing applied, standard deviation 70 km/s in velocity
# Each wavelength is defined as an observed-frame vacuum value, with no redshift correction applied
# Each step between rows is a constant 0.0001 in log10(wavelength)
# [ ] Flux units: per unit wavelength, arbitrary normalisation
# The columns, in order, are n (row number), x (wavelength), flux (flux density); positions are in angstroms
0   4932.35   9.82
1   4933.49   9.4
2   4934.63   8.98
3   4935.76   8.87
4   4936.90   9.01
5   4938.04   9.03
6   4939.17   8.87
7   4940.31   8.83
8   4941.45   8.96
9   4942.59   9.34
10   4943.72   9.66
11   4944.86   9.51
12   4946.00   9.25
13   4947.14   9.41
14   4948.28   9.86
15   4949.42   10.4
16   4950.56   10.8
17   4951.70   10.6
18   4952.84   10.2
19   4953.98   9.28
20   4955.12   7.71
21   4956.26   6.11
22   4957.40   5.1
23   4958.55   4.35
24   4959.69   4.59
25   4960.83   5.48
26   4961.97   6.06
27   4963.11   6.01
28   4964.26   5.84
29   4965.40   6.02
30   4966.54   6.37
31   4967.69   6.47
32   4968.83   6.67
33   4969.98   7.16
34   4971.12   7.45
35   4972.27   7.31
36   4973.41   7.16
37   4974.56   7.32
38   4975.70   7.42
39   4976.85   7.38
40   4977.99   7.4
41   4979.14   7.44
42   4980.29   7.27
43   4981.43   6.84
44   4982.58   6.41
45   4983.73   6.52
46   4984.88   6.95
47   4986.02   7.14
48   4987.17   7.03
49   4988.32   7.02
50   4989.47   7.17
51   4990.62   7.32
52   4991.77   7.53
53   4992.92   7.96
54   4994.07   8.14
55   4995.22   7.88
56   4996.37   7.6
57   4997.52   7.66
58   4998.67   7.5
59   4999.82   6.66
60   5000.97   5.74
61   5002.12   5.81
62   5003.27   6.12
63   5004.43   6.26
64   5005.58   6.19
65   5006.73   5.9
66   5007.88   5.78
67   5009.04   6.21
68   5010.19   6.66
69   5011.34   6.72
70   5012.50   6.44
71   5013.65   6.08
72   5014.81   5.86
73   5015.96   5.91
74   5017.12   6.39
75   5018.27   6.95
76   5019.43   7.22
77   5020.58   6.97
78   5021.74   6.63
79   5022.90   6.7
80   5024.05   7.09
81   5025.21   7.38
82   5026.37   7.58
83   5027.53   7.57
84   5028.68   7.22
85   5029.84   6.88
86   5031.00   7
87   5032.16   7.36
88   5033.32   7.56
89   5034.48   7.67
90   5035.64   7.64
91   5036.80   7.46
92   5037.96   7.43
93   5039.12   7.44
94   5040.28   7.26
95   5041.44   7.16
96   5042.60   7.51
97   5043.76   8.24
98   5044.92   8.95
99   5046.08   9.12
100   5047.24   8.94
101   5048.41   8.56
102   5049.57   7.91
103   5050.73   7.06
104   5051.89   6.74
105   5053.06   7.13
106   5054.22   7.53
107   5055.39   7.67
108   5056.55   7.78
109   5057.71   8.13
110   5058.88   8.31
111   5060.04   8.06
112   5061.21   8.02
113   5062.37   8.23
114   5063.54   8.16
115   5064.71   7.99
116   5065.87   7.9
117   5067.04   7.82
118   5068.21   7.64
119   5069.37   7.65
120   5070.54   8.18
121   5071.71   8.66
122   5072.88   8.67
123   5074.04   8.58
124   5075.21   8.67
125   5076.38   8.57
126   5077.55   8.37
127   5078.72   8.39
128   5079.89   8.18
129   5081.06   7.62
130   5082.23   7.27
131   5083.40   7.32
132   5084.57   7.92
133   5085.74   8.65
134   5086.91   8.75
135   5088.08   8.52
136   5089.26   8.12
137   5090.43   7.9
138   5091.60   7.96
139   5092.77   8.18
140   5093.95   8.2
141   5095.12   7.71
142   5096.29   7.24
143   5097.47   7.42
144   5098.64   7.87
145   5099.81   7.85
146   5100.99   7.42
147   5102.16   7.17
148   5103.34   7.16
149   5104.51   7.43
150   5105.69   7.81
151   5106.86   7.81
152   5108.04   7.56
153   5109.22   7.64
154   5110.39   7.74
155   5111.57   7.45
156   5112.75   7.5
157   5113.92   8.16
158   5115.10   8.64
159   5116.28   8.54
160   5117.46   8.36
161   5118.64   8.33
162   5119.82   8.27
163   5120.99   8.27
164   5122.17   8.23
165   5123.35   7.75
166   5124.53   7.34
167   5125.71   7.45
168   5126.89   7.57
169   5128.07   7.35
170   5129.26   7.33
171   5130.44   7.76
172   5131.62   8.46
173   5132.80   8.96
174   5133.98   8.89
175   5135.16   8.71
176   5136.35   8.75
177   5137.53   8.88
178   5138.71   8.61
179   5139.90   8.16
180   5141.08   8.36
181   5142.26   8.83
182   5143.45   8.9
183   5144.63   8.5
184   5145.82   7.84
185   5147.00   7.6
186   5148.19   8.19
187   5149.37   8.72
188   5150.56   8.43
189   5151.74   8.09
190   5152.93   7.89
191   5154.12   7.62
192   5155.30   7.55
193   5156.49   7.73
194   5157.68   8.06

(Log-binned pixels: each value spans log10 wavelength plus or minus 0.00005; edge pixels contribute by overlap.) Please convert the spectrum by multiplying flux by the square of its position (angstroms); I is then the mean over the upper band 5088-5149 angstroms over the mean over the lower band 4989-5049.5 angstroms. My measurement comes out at 1.2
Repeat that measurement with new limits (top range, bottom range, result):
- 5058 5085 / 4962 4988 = 1.22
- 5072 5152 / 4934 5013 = 1.15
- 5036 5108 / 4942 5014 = 1.14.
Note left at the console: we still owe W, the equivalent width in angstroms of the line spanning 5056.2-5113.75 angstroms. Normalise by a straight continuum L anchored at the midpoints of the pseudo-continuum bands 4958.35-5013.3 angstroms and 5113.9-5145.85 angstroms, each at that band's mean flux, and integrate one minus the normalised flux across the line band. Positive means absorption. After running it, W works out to -1.2 angstroms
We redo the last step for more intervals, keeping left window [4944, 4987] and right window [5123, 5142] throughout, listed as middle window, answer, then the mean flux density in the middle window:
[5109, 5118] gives 0.1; 8.02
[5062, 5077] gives -0.6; 8.21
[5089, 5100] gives 0.2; 7.84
